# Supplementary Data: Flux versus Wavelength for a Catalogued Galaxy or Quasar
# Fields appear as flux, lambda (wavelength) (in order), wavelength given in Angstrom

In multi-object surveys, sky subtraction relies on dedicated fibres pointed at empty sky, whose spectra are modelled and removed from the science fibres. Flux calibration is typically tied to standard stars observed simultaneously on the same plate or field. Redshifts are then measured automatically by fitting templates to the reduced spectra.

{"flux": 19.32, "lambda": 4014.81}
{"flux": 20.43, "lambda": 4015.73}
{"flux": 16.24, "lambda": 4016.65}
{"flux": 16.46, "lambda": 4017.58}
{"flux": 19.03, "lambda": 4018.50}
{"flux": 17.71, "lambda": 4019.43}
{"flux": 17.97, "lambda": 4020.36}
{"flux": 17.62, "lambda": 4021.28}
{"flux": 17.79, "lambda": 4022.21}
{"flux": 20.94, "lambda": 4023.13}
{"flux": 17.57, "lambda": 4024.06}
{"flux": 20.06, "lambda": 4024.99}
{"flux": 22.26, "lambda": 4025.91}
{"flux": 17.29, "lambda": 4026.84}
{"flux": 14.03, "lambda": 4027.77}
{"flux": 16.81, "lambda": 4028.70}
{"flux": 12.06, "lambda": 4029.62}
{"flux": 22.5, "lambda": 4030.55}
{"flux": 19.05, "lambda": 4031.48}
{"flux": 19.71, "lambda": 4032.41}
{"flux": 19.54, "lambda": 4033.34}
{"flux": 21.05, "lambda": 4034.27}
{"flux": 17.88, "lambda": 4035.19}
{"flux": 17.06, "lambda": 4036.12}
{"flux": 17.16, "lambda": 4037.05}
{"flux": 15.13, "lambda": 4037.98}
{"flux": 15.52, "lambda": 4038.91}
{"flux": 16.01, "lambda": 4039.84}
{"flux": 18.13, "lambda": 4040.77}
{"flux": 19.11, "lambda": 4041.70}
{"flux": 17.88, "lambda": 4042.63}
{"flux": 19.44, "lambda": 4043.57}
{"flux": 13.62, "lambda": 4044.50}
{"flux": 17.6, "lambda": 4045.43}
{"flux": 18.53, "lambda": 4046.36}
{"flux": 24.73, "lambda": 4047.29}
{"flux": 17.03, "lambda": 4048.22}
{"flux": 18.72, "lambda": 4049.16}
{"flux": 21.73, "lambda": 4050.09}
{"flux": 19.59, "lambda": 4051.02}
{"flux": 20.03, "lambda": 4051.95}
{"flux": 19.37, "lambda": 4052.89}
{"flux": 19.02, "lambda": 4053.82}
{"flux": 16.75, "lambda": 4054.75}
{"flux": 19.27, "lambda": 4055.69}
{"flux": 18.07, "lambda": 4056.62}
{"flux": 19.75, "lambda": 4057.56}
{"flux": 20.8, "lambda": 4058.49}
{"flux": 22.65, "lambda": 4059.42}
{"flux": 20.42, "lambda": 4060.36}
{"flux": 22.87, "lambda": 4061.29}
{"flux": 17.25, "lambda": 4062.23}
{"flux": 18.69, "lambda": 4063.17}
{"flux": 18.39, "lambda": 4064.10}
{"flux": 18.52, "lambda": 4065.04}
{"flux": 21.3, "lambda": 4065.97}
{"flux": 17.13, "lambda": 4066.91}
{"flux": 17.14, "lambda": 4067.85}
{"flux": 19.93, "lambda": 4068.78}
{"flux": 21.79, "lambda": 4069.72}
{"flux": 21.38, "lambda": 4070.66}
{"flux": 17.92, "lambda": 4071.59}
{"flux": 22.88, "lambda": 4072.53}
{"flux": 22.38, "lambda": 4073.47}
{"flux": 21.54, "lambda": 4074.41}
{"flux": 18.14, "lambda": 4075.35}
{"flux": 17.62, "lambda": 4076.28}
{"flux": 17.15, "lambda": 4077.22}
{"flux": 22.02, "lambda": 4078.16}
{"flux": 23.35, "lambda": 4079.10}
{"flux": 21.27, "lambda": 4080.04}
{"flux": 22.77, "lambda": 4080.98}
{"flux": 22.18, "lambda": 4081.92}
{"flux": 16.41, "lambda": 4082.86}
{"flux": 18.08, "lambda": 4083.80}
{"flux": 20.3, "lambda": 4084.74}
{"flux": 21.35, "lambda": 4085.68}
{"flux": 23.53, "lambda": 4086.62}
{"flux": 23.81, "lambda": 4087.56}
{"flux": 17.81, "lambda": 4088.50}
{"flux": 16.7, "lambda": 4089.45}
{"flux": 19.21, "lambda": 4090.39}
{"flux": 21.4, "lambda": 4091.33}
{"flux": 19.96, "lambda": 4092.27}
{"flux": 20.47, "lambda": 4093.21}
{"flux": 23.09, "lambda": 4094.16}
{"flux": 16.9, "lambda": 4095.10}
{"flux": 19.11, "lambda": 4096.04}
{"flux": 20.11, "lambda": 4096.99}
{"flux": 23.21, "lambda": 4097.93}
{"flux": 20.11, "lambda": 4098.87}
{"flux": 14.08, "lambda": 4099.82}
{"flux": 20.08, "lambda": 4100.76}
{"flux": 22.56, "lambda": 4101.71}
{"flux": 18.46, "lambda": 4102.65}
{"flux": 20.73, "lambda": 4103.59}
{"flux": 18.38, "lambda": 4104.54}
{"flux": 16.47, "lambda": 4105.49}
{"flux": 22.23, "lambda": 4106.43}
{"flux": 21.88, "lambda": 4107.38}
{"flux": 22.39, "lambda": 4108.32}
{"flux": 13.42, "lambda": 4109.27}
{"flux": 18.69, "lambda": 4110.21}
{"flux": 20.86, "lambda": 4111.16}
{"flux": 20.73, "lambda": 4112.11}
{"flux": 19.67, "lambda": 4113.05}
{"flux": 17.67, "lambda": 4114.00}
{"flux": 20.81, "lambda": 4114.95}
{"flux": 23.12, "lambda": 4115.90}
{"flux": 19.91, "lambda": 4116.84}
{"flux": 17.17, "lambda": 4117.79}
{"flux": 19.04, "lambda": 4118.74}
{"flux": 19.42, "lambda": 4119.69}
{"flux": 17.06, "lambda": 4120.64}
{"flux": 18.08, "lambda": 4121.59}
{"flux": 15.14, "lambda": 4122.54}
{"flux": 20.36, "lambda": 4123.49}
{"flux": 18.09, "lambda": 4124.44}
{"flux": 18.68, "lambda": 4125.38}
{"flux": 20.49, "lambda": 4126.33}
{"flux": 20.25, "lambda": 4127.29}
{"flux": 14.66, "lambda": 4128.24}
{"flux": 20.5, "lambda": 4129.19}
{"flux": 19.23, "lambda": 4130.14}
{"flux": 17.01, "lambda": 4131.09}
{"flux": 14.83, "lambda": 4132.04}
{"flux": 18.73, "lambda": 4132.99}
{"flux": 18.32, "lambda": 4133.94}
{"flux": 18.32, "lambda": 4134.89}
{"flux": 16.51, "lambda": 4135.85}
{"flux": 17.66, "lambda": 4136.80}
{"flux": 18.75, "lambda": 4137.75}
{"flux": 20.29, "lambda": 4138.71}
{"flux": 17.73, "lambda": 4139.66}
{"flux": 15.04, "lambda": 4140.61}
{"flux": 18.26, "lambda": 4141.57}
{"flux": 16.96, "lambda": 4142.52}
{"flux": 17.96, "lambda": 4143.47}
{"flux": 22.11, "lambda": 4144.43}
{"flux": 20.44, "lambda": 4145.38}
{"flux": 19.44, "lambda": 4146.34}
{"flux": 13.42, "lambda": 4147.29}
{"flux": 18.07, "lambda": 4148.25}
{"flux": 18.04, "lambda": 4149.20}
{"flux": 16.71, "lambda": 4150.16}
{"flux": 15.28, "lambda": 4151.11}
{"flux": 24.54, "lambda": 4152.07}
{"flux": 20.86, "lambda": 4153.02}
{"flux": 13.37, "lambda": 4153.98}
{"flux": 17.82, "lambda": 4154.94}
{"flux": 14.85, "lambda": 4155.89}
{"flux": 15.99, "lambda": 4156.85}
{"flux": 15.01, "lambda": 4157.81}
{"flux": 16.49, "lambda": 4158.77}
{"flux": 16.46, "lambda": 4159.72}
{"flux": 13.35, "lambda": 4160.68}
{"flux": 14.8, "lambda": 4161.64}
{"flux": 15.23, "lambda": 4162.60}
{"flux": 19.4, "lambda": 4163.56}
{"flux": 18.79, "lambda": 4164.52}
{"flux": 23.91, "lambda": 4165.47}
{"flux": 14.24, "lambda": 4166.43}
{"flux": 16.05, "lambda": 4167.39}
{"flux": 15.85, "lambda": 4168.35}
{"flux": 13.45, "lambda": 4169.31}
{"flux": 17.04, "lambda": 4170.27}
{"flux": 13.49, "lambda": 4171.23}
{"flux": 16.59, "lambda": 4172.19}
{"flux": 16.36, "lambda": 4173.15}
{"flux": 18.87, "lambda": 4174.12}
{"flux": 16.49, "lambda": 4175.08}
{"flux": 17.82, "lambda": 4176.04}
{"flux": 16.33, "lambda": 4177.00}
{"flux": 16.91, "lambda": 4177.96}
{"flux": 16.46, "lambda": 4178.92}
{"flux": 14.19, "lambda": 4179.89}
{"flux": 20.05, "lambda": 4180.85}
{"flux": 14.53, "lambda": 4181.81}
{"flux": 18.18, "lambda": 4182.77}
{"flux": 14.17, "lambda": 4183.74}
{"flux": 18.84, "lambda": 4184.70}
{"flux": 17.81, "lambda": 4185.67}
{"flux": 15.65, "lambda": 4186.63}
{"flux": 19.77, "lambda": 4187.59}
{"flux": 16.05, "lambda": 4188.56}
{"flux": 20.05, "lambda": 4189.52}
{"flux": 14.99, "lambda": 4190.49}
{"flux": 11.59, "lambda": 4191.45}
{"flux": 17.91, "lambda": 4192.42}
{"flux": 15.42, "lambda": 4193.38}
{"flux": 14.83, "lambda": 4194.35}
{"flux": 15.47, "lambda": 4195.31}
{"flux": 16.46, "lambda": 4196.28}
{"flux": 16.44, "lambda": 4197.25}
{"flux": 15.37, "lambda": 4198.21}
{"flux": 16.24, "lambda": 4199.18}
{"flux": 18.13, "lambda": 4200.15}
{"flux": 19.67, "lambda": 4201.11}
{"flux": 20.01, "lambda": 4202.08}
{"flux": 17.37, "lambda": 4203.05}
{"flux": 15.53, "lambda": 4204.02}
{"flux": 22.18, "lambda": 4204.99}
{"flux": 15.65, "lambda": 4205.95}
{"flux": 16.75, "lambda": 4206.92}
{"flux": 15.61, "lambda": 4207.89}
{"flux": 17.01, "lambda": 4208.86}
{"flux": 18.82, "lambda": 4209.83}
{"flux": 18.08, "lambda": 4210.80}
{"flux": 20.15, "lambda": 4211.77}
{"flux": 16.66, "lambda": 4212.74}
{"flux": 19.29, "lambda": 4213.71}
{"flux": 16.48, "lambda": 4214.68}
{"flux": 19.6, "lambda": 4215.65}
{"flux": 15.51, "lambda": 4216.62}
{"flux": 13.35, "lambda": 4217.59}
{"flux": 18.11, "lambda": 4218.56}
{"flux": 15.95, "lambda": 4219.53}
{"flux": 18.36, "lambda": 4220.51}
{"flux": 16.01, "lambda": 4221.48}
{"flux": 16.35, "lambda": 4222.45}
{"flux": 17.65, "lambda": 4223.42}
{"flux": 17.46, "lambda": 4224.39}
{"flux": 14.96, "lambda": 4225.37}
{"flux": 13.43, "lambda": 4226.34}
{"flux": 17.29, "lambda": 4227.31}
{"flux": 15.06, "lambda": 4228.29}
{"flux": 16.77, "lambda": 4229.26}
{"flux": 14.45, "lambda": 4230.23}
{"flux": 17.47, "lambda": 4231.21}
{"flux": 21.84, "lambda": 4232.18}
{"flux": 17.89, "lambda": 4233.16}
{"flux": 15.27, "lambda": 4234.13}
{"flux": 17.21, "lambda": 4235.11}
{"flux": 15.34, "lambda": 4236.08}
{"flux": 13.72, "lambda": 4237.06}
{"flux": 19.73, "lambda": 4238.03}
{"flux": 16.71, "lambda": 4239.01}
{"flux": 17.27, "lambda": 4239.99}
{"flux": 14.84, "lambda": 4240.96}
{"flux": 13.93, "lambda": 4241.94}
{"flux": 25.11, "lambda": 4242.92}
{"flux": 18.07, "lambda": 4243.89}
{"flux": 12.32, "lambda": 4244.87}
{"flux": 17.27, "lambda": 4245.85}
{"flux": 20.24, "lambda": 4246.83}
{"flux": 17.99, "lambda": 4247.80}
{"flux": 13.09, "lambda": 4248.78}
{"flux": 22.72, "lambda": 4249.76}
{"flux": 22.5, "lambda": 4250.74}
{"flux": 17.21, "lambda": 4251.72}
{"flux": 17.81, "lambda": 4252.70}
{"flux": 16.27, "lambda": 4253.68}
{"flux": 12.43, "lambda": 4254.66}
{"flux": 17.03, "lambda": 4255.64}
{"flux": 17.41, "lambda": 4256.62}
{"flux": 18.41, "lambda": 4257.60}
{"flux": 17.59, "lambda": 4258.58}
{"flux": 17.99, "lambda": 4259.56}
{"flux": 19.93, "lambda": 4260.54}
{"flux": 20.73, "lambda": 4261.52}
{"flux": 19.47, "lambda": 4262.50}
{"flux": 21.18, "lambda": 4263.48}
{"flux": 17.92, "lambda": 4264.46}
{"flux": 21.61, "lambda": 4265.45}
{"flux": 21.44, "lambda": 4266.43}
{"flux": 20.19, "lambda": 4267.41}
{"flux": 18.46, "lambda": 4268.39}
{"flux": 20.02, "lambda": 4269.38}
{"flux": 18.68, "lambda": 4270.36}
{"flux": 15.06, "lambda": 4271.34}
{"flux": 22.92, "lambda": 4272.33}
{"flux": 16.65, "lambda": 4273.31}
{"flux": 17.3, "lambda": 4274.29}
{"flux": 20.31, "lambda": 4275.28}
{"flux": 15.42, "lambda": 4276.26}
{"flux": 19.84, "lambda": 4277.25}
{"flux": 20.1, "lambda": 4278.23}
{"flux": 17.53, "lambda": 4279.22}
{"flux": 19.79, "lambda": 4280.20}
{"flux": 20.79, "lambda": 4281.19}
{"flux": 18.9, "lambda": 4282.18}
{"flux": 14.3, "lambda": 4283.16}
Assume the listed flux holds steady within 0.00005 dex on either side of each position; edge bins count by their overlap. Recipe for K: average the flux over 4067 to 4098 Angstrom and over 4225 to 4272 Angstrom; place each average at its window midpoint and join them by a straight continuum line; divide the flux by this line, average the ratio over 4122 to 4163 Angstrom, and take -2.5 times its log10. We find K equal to 0.10 mag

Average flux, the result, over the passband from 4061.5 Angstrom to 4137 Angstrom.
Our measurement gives 19.4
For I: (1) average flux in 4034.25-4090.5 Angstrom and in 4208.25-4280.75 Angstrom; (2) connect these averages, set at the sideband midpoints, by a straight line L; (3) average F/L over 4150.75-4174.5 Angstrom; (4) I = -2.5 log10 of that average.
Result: 0.110 mag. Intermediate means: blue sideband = 19.4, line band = 16.7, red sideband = 17.8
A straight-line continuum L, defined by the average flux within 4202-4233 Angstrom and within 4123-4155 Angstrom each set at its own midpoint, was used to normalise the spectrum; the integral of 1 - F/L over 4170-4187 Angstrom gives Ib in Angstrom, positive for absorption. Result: 0.97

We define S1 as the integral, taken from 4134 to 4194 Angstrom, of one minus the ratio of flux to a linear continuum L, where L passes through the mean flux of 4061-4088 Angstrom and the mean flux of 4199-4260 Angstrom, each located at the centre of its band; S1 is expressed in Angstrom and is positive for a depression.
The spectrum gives 4.7 Angstrom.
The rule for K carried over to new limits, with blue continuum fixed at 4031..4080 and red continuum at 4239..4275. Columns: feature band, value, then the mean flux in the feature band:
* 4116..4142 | 0.040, 18.2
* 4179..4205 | 0.109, 16.8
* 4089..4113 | -0.037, 19.7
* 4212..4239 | 0.105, 16.7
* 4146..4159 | 0.100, 17.1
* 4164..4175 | 0.117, 16.8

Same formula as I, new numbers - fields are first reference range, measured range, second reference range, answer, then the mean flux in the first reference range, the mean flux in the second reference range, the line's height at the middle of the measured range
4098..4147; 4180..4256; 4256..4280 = 0.12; 18.8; 19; 18.9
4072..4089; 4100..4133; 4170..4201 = 0.01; 20.7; 16.6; 19.3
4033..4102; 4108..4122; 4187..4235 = -0.03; 19.5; 17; 18.7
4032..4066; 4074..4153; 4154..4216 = -0.08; 18.8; 16.8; 17.9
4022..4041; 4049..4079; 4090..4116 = -0.05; 18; 19.8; 18.8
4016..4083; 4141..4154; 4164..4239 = -0.05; 19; 16.9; 17.6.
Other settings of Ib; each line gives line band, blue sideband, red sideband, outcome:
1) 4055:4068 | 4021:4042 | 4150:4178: -1.3 Angstrom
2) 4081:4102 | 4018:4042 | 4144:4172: -3.0 Angstrom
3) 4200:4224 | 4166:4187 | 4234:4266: -0.7 Angstrom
